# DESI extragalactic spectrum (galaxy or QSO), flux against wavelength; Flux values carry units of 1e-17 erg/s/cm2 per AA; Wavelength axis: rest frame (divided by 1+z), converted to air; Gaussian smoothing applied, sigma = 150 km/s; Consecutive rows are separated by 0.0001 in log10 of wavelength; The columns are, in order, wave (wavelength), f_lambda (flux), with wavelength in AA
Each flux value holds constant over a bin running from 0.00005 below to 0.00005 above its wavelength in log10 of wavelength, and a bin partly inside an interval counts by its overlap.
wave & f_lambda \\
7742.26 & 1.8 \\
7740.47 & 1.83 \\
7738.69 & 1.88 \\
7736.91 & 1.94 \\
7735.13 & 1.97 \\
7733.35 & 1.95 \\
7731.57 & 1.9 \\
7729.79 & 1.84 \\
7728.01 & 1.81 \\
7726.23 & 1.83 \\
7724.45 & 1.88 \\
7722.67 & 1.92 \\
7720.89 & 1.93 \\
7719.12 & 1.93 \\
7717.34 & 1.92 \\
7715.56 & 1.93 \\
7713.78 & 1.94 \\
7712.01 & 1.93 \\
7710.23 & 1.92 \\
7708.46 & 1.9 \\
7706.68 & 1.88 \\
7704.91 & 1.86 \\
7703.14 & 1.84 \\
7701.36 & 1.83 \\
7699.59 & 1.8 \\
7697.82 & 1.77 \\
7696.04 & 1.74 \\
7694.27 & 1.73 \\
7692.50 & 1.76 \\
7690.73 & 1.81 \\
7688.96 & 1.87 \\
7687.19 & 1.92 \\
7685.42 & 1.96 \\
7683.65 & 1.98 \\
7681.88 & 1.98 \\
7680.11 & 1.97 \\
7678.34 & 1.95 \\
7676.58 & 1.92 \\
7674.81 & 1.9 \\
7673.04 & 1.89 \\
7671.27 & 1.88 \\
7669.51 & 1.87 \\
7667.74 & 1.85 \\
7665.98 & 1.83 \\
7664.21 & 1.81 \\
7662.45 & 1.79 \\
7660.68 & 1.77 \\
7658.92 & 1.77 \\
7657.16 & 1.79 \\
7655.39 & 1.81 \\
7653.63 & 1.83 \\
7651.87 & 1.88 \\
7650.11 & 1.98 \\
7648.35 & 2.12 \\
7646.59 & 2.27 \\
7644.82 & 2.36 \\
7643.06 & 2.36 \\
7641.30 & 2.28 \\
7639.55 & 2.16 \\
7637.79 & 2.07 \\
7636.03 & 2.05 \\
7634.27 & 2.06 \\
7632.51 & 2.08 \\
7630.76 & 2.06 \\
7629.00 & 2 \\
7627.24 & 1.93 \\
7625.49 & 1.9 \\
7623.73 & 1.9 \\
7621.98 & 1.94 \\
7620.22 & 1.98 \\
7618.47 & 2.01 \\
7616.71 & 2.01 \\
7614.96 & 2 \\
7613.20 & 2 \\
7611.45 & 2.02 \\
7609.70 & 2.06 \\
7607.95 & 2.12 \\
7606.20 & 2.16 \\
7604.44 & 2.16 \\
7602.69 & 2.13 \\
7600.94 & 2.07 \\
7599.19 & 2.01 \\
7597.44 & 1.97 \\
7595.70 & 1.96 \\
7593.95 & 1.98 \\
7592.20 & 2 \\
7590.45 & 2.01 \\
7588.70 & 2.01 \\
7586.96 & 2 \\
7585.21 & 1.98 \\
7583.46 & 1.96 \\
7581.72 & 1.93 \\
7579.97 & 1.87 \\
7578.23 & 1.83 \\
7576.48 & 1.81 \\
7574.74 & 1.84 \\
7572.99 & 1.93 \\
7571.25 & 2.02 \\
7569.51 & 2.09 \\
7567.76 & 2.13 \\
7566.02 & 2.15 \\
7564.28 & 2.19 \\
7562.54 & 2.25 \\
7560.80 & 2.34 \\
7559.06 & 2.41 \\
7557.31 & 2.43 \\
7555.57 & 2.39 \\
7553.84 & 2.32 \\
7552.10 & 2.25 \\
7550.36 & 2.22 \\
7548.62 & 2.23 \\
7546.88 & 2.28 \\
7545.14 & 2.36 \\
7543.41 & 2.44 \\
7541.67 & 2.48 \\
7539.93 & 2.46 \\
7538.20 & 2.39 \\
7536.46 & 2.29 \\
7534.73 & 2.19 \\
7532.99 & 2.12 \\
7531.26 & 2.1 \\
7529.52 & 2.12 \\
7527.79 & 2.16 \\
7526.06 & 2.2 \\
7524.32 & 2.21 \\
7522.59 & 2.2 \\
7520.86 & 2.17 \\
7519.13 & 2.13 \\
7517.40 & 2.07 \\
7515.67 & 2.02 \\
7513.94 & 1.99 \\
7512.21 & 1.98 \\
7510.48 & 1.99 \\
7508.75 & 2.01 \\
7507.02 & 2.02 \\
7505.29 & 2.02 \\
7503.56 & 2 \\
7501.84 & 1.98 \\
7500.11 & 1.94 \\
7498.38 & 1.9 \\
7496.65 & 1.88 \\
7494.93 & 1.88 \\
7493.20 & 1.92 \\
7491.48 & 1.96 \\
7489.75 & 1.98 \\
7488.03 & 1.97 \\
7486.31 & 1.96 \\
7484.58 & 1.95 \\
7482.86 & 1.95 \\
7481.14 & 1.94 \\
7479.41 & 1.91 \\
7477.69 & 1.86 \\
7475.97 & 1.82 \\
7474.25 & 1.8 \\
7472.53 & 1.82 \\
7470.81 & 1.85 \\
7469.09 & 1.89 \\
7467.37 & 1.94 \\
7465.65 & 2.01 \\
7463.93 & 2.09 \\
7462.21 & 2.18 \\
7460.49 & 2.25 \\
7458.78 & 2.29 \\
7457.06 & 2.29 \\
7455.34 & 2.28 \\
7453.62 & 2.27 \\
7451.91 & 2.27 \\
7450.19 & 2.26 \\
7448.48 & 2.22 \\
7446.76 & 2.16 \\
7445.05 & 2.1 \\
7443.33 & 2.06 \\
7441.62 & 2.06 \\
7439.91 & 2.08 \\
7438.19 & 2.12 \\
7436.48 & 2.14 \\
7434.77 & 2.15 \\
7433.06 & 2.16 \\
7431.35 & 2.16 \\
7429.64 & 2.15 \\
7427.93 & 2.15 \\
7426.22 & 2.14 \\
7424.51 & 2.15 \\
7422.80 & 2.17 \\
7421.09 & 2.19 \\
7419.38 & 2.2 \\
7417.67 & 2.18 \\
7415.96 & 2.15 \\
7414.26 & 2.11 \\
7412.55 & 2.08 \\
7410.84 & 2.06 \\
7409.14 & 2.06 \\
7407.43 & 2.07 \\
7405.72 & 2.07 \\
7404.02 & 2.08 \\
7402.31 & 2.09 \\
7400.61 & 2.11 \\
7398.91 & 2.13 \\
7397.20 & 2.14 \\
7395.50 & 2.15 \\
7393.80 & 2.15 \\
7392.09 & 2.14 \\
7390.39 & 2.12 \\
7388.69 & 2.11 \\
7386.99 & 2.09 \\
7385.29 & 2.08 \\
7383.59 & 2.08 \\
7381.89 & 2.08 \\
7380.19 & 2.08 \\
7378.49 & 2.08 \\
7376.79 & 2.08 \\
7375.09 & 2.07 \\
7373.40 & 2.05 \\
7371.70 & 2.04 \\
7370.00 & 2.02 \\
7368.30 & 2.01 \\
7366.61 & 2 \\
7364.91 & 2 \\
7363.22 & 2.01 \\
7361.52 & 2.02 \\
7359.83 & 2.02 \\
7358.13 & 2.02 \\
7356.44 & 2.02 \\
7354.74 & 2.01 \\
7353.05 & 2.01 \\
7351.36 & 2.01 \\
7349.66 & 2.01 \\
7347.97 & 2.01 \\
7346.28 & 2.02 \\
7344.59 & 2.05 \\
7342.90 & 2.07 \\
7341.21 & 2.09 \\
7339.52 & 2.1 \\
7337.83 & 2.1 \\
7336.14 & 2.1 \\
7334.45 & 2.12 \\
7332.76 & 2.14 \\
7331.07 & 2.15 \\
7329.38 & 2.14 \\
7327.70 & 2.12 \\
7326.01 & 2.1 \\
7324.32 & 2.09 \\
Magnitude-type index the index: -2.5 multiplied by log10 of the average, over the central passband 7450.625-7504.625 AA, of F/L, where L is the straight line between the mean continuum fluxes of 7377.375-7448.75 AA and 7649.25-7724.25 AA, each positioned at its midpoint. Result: 0.03 mag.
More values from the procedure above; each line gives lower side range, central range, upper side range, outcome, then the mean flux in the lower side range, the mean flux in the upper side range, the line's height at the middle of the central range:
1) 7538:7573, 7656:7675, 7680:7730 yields 0.09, 2.28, 1.87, 1.98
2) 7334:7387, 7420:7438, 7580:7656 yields -0.06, 2.05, 2.04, 2.04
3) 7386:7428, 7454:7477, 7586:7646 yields 0.03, 2.12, 2.05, 2.1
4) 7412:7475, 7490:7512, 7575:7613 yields 0.06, 2.12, 2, 2.08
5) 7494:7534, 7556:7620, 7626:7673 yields -0.02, 2.05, 1.98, 2.01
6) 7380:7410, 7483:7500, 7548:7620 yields 0.08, 2.1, 2.08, 2.09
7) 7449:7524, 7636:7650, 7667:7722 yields -0.15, 2.02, 1.88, 1.92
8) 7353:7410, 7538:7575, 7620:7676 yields -0.13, 2.07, 1.97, 2.01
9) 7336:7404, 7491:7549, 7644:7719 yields -0.07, 2.06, 1.89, 1.98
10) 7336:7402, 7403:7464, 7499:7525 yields -0.05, 2.06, 2.05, 2.06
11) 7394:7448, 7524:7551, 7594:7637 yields -0.10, 2.12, 2.02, 2.06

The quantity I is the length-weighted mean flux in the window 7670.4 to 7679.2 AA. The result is 1.91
